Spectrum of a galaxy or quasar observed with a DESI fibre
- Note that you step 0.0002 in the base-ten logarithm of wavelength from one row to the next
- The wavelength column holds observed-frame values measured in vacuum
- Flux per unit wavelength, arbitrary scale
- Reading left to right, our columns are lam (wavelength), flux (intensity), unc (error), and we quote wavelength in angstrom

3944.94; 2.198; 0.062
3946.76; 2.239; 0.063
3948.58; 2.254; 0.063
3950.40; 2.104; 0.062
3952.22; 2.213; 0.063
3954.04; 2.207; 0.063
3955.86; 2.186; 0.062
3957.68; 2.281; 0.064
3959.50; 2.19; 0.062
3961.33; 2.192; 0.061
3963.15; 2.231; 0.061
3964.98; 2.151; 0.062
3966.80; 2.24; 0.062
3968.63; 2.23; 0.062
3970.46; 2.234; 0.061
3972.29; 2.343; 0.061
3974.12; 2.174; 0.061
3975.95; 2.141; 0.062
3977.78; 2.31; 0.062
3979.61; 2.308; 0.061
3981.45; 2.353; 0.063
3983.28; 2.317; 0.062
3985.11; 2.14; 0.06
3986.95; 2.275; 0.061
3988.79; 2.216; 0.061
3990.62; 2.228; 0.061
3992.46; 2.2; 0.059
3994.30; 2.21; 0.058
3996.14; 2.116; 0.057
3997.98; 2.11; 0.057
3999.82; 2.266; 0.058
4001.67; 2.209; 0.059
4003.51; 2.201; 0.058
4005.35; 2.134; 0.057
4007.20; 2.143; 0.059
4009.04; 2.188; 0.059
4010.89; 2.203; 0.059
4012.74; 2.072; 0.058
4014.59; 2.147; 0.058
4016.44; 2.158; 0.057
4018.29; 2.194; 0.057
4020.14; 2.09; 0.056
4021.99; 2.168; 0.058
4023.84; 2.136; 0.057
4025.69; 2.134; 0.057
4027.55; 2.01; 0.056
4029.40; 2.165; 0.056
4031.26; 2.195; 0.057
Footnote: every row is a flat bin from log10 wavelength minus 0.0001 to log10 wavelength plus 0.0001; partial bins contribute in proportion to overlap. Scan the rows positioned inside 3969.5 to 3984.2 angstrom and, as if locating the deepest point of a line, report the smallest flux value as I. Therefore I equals 2.141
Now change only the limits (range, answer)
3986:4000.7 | 2.11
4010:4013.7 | 2.072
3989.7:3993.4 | 2.2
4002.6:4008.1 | 2.134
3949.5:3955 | 2.104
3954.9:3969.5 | 2.151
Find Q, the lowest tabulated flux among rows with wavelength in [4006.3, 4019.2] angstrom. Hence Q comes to 2.072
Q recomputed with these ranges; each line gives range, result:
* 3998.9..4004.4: 2.201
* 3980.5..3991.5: 2.14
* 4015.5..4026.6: 2.09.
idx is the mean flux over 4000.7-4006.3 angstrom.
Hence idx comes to 2.18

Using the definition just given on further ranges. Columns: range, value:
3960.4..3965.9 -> 2.19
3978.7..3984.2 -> 2.33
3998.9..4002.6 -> 2.24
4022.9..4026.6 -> 2.14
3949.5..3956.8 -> 2.18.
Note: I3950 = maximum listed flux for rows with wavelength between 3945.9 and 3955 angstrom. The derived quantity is 2.254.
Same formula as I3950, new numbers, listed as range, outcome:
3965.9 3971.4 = 2.24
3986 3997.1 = 2.275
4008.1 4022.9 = 2.203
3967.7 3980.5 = 2.343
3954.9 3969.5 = 2.281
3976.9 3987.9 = 2.353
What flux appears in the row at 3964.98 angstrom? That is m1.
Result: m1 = 2.151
